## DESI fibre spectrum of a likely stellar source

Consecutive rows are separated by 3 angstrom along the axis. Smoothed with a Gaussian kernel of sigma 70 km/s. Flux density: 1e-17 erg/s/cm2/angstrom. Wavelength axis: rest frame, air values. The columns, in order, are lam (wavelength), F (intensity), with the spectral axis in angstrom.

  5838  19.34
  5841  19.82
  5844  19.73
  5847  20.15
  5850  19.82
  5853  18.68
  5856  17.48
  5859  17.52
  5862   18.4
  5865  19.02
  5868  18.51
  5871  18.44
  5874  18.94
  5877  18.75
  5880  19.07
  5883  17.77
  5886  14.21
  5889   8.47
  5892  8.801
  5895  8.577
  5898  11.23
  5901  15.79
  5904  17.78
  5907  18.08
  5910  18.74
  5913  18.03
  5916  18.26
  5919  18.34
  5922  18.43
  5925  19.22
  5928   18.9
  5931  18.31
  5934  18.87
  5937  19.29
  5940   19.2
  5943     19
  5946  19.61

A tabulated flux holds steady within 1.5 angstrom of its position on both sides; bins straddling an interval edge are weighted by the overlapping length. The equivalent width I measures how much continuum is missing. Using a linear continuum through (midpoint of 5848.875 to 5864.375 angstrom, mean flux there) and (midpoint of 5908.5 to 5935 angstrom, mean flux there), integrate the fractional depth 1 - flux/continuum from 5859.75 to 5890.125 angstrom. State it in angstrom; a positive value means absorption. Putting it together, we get 1.9 angstrom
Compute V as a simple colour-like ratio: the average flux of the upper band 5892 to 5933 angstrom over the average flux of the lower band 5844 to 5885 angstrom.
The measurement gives 0.9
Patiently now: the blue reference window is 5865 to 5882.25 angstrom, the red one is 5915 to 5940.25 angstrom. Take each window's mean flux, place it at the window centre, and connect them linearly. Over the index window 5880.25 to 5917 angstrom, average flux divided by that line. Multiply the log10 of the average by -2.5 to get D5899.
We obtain 0.26 mag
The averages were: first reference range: 18.7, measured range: 14.7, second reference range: 18.7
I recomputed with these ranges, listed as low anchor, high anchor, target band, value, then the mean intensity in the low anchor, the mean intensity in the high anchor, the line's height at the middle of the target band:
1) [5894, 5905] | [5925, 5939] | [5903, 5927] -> -3.7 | 13.4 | 18.9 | 16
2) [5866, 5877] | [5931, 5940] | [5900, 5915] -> 0.9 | 18.7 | 19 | 18.8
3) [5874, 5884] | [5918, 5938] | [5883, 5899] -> 6.6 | 18.6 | 18.8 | 18.7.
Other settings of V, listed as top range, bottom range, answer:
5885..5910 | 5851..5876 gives 0.72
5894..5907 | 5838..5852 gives 0.71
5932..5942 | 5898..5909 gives 1.16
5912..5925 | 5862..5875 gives 0.98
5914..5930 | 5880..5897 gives 1.52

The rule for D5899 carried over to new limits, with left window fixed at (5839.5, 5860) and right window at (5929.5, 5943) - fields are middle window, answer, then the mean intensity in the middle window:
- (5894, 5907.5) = 0.31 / 14.2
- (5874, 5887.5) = 0.08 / 17.6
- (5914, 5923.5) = 0.04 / 18.3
